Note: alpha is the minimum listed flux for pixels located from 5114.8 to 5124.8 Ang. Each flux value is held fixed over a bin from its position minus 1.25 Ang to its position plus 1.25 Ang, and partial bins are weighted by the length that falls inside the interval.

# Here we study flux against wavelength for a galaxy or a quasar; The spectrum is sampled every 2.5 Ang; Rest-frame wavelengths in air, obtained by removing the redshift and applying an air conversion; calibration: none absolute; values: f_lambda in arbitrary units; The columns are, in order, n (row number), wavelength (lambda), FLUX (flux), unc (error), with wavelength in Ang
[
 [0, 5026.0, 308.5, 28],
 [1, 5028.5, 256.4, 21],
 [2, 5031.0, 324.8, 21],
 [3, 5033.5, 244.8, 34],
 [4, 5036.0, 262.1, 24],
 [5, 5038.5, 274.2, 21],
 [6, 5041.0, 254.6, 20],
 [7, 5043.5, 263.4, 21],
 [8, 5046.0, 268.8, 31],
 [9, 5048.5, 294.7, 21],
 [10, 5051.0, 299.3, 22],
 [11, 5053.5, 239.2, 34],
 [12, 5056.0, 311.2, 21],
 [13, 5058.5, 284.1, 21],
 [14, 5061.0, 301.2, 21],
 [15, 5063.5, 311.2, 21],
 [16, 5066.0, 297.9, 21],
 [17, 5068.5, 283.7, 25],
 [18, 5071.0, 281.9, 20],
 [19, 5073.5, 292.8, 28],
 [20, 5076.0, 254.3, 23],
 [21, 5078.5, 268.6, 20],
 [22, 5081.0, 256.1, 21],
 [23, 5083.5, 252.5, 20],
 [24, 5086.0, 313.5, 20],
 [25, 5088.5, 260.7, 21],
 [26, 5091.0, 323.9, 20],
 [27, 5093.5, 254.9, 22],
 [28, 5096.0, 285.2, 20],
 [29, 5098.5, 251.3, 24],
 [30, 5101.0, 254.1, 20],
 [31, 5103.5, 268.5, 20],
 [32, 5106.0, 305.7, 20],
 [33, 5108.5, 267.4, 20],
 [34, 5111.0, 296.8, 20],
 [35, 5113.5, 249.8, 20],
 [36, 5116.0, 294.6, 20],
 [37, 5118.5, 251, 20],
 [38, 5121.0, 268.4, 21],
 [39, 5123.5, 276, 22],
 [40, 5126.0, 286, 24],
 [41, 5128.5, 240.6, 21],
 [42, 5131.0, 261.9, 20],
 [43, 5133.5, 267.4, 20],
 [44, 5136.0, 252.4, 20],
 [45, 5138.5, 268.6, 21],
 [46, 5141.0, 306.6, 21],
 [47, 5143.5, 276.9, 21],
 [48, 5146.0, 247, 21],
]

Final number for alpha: 251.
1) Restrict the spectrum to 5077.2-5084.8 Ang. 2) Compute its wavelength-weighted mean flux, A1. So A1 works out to 259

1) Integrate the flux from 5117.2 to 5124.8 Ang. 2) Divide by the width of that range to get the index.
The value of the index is 265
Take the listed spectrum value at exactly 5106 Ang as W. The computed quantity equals 305.7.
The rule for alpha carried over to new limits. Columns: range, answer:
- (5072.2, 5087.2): 252.5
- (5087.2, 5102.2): 251.3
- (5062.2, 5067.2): 297.9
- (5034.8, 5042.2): 254.6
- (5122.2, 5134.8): 240.6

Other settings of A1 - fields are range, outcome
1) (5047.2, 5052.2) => 297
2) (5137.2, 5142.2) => 287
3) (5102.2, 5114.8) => 278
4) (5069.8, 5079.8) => 274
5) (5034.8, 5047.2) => 265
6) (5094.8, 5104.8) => 265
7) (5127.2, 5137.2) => 256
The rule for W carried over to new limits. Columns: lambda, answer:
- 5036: 262.1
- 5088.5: 260.7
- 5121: 268.4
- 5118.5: 251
